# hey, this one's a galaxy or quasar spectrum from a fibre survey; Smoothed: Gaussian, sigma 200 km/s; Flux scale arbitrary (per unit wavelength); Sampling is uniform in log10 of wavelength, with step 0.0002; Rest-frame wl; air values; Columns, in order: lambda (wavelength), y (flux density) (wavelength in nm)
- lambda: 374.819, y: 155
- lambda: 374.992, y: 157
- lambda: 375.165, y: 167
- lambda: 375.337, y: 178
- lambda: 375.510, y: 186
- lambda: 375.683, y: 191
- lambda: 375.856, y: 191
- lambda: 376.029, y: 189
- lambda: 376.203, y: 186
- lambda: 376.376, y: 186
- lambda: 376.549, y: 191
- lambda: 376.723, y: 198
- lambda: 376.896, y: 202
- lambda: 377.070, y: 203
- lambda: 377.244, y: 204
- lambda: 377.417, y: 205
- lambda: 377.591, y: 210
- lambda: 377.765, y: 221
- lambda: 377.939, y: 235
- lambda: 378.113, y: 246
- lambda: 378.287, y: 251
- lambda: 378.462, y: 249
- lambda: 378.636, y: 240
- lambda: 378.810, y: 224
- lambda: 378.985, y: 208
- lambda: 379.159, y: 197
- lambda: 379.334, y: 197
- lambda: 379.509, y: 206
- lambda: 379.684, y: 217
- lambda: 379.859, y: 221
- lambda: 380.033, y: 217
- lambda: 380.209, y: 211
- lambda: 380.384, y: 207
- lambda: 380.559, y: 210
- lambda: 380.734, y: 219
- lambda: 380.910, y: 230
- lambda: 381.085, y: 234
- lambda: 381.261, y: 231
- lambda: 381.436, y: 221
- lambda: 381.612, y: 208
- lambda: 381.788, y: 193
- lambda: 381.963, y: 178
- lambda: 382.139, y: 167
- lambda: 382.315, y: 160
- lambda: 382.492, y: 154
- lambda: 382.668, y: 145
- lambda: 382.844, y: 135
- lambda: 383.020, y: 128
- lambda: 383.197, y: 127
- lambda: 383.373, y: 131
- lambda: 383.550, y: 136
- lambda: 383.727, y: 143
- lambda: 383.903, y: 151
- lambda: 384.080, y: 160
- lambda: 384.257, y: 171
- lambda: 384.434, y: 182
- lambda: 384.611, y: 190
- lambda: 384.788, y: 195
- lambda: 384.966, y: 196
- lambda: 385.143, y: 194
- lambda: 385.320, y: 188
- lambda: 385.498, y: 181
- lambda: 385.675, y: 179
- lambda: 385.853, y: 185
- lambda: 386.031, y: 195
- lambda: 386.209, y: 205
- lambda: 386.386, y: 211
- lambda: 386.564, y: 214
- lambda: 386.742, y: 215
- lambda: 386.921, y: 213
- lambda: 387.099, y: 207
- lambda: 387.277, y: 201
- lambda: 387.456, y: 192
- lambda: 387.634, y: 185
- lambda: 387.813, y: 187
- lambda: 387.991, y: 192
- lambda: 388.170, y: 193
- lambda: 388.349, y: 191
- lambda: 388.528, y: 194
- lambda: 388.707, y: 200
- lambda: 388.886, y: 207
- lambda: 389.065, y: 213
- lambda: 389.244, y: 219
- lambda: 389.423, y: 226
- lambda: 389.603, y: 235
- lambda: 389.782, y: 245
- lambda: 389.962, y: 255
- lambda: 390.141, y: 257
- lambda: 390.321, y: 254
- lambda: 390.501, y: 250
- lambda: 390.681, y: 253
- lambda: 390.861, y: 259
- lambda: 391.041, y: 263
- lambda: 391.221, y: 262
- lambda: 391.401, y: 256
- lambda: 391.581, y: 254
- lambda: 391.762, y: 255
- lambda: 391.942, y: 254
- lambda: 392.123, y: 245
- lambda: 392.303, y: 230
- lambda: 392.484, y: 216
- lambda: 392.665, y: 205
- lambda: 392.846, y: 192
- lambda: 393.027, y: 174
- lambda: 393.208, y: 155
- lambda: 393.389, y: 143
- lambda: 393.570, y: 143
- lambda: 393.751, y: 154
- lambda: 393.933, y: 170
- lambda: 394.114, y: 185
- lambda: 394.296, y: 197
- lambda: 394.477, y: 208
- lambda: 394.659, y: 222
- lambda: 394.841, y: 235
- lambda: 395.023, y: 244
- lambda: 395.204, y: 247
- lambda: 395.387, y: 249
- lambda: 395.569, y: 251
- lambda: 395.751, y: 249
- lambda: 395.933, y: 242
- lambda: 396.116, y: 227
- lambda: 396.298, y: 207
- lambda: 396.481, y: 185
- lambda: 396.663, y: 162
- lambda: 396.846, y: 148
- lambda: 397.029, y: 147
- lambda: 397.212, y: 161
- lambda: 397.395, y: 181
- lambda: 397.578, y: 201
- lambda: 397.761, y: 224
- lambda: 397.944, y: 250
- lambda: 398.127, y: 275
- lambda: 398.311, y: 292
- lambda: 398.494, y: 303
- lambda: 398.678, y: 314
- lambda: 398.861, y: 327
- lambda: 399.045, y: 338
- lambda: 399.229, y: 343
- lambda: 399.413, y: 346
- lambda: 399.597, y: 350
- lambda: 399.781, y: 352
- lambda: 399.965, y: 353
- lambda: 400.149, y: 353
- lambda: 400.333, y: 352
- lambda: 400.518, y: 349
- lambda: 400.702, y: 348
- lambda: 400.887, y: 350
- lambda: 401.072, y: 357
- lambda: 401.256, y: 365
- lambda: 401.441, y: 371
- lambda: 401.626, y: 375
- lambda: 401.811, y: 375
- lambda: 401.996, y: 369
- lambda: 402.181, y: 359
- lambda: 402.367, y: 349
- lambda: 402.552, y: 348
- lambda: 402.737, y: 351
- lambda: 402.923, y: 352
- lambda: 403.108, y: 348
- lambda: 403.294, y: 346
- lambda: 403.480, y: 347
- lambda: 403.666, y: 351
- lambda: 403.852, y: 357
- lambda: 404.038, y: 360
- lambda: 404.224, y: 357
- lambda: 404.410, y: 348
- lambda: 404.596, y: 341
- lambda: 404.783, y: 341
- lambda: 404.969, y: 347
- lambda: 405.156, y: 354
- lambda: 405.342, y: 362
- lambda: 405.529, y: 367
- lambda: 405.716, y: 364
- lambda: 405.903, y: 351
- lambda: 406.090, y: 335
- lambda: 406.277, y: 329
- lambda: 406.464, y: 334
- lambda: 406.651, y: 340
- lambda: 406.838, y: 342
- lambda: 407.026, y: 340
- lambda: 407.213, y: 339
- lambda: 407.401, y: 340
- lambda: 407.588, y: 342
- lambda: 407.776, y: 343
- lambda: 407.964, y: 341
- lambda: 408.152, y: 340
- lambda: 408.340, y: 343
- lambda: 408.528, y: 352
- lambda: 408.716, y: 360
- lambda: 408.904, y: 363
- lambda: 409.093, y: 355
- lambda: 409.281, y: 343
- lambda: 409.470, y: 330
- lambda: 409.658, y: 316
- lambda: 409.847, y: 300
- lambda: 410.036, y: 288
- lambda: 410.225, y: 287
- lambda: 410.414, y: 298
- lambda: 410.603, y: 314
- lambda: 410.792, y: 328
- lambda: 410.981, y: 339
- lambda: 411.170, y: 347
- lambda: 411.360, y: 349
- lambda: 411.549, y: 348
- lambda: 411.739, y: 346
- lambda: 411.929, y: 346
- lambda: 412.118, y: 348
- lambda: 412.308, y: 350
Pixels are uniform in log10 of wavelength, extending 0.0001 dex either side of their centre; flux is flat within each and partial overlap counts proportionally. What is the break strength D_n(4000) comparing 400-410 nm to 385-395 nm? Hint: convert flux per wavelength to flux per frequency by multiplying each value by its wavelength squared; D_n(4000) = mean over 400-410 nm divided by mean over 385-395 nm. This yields 1.8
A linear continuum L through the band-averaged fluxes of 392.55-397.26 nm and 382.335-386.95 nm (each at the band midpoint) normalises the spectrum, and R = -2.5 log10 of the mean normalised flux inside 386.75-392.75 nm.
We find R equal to -0.22 mag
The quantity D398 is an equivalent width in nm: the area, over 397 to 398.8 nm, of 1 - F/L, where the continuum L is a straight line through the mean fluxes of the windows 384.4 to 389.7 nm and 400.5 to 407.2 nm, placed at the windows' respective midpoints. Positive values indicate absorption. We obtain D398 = 0.36 nm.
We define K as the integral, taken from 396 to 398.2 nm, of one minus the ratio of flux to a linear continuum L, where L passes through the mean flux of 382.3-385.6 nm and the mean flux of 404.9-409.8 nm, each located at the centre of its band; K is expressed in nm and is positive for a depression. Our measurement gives 0.561 nm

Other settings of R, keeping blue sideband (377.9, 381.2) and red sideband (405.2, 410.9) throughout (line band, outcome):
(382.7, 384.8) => 0.489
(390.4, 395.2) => 0.255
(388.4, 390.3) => 0.160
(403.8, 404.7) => -0.101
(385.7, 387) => 0.218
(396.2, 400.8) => 0.093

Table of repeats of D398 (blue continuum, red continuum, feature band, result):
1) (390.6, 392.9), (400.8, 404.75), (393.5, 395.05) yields 0.432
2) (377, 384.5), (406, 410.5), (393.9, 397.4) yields 0.811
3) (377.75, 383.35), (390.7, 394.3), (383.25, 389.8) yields 0.478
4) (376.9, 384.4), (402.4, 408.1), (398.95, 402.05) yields -0.366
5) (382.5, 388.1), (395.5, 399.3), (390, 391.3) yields -0.327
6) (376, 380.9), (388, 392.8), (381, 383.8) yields 0.654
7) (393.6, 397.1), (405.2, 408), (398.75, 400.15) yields -0.478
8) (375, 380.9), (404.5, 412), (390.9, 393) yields 0.236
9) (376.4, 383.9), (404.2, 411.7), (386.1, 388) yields 0.244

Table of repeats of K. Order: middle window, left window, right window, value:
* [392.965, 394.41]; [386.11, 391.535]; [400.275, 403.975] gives 0.56 nm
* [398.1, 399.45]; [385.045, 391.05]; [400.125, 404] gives 0.02 nm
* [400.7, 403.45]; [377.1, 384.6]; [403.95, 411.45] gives -0.43 nm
